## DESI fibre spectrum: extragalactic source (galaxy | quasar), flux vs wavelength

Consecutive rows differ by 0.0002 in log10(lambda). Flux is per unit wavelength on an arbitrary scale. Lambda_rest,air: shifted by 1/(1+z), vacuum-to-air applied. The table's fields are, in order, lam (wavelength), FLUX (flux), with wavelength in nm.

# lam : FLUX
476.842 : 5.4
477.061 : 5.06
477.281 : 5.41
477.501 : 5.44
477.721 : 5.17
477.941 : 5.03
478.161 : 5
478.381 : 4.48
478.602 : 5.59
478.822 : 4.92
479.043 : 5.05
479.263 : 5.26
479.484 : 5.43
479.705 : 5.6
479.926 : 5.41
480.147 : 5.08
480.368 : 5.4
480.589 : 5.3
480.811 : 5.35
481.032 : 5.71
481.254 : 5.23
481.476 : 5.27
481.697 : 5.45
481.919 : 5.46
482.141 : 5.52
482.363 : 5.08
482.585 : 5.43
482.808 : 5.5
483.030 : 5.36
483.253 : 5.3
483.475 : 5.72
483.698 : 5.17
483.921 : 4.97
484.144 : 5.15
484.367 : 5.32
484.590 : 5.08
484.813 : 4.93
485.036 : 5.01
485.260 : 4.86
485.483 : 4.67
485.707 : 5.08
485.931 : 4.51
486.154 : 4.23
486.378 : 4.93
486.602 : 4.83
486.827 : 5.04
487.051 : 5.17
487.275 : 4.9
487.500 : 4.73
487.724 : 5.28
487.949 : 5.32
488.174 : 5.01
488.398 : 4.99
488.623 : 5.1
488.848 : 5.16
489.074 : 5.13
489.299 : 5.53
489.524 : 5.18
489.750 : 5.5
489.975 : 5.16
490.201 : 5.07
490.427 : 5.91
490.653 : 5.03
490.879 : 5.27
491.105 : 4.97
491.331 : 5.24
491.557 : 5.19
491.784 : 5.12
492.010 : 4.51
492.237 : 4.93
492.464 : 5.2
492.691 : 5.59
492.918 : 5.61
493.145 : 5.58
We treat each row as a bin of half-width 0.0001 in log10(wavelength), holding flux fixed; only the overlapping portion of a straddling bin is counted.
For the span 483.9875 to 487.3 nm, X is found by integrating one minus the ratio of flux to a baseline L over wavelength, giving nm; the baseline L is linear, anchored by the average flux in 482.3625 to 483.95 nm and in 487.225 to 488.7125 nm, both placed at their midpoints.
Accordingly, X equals 0.18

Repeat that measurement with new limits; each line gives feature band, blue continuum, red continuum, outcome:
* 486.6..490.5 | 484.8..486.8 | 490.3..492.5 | -0.17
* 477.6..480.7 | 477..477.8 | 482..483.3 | 0.07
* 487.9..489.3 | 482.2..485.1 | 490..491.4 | 0.03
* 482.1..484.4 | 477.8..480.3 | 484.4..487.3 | -0.15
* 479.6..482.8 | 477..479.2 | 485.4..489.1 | -0.20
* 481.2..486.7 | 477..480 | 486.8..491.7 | 0.07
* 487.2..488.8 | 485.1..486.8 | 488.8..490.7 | 0.00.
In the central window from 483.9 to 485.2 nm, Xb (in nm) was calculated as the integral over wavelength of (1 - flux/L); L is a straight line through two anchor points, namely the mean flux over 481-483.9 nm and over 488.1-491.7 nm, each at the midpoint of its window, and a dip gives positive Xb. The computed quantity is 0.06 nm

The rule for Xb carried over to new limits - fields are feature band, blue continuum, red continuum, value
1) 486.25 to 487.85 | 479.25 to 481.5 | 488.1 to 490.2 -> 0.079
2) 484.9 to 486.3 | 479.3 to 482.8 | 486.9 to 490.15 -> 0.136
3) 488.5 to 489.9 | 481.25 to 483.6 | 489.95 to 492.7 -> -0.014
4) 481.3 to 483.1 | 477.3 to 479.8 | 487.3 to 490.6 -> -0.065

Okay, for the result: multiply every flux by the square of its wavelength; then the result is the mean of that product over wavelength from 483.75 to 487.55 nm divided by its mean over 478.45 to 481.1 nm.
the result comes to 0.95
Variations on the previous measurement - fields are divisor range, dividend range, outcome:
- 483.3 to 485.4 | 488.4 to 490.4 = 1.04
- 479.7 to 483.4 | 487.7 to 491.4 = 1.00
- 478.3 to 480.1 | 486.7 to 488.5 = 1.00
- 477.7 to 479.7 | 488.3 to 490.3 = 1.06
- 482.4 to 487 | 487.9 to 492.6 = 1.05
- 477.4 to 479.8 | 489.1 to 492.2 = 1.06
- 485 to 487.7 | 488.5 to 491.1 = 1.10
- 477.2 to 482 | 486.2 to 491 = 1.01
